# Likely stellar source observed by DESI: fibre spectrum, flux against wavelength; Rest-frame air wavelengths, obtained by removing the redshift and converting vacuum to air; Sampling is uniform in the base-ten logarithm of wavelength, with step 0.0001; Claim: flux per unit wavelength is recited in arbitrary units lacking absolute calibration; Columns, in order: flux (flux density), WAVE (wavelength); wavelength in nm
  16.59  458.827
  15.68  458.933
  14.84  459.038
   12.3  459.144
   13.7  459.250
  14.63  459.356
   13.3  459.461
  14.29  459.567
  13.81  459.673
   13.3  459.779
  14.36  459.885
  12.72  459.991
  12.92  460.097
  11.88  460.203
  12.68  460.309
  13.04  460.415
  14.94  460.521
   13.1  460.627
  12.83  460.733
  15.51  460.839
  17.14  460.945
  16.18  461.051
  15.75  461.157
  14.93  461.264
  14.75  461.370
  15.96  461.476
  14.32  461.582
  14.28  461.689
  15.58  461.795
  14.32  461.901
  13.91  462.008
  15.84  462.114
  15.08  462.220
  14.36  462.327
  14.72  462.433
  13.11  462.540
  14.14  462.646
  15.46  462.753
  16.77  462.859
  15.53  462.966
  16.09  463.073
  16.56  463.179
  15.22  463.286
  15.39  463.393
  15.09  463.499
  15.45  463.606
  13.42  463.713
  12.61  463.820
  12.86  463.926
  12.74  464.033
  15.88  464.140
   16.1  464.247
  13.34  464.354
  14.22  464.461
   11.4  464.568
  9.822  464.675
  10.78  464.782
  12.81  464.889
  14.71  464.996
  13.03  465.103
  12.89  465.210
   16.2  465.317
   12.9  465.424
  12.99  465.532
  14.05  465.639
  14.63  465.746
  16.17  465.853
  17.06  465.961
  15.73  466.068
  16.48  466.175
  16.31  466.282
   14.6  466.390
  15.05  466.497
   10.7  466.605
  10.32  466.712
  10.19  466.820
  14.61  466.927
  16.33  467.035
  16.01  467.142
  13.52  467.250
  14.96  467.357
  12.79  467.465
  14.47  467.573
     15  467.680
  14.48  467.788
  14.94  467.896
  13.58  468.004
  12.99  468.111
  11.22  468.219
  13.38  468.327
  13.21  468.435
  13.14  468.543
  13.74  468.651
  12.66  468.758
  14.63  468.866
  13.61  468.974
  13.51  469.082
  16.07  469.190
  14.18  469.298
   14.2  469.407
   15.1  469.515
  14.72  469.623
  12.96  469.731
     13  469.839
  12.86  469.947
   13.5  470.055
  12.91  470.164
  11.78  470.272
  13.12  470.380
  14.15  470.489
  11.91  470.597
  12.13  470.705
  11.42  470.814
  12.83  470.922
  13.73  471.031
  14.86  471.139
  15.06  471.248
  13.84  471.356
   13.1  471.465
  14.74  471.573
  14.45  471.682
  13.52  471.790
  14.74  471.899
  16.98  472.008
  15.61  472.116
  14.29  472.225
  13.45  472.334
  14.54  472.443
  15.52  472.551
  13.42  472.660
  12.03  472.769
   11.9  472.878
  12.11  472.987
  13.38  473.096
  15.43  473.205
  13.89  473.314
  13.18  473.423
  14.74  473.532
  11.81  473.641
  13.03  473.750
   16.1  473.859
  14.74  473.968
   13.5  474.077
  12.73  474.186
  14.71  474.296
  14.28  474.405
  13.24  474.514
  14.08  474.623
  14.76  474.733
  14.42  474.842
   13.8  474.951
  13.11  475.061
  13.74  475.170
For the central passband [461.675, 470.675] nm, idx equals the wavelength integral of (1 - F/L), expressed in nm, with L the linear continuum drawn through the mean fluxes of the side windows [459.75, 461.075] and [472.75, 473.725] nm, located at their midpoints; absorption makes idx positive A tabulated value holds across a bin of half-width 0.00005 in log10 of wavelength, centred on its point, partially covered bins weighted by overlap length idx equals -0.32 nm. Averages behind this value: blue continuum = 13.9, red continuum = 13.2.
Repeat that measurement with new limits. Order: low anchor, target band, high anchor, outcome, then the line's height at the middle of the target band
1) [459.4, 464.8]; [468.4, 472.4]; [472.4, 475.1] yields 0.04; 13.9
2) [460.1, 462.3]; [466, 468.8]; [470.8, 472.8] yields 0.09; 14.3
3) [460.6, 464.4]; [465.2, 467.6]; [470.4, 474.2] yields 0.02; 14.4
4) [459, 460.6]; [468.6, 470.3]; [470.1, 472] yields -0.03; 13.5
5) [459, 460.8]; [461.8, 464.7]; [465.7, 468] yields -0.11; 13.9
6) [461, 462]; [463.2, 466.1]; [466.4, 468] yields 0.08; 14.4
